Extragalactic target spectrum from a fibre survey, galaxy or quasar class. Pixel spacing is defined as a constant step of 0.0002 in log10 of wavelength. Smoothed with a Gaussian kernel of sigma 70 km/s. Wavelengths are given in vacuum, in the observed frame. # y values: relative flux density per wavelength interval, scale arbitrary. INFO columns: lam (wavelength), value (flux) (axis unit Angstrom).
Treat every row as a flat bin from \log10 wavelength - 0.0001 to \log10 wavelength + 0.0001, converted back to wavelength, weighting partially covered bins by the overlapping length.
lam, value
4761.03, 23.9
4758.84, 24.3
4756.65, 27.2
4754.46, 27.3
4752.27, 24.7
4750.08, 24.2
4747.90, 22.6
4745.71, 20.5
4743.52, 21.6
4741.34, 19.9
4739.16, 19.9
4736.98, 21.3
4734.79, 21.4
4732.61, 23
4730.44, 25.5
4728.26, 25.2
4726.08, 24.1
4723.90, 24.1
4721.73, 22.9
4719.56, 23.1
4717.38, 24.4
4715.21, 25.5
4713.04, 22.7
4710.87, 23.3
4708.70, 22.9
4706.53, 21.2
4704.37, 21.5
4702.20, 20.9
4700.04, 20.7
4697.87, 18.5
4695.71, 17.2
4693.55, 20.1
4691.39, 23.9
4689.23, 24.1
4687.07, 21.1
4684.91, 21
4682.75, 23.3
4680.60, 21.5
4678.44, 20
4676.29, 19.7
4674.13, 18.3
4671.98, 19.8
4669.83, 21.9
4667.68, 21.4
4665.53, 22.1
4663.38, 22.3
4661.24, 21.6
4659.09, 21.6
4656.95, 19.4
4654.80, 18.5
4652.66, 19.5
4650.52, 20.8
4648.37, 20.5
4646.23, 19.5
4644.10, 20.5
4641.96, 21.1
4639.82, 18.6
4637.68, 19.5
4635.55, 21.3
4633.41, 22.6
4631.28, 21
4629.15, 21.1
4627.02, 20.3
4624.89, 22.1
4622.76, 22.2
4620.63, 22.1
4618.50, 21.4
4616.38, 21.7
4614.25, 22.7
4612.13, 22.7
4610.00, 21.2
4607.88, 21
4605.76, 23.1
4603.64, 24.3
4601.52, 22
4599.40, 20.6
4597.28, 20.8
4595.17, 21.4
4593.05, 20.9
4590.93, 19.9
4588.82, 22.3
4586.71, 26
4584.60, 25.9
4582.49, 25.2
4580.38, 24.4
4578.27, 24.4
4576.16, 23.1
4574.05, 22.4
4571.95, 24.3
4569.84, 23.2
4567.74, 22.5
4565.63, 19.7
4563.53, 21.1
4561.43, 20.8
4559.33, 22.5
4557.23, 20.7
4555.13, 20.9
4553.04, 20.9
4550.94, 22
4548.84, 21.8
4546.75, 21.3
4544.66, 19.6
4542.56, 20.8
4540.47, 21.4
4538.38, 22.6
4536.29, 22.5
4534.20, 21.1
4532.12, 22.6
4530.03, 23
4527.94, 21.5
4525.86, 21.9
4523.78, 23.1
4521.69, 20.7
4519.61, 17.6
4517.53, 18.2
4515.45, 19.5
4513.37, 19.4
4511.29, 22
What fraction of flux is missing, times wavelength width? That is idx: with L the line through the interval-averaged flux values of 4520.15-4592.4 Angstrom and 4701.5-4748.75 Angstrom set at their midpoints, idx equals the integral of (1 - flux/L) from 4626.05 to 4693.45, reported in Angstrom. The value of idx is 4.7 Angstrom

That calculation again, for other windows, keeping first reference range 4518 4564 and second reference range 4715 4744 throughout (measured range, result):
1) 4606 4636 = 0.4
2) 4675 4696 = 1.2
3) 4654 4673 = 1.2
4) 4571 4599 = -1.8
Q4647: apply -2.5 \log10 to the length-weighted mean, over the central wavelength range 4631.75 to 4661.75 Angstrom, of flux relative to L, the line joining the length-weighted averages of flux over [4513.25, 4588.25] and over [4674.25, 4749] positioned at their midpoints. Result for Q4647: 0.08 mag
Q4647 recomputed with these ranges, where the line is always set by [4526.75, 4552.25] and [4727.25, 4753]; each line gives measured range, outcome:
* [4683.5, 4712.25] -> 0.049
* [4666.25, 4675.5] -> 0.092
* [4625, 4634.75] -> 0.034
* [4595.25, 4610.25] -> 0.002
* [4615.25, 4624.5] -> 0.006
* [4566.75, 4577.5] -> -0.065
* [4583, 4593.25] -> -0.069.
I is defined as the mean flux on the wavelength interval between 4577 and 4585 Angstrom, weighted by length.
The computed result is 24.8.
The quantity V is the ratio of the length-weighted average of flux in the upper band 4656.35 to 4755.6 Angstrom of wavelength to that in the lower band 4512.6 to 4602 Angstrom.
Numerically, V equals 1.01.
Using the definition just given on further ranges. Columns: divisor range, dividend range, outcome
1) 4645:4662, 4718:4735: 1.18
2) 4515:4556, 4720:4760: 1.10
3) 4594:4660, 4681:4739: 1.06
